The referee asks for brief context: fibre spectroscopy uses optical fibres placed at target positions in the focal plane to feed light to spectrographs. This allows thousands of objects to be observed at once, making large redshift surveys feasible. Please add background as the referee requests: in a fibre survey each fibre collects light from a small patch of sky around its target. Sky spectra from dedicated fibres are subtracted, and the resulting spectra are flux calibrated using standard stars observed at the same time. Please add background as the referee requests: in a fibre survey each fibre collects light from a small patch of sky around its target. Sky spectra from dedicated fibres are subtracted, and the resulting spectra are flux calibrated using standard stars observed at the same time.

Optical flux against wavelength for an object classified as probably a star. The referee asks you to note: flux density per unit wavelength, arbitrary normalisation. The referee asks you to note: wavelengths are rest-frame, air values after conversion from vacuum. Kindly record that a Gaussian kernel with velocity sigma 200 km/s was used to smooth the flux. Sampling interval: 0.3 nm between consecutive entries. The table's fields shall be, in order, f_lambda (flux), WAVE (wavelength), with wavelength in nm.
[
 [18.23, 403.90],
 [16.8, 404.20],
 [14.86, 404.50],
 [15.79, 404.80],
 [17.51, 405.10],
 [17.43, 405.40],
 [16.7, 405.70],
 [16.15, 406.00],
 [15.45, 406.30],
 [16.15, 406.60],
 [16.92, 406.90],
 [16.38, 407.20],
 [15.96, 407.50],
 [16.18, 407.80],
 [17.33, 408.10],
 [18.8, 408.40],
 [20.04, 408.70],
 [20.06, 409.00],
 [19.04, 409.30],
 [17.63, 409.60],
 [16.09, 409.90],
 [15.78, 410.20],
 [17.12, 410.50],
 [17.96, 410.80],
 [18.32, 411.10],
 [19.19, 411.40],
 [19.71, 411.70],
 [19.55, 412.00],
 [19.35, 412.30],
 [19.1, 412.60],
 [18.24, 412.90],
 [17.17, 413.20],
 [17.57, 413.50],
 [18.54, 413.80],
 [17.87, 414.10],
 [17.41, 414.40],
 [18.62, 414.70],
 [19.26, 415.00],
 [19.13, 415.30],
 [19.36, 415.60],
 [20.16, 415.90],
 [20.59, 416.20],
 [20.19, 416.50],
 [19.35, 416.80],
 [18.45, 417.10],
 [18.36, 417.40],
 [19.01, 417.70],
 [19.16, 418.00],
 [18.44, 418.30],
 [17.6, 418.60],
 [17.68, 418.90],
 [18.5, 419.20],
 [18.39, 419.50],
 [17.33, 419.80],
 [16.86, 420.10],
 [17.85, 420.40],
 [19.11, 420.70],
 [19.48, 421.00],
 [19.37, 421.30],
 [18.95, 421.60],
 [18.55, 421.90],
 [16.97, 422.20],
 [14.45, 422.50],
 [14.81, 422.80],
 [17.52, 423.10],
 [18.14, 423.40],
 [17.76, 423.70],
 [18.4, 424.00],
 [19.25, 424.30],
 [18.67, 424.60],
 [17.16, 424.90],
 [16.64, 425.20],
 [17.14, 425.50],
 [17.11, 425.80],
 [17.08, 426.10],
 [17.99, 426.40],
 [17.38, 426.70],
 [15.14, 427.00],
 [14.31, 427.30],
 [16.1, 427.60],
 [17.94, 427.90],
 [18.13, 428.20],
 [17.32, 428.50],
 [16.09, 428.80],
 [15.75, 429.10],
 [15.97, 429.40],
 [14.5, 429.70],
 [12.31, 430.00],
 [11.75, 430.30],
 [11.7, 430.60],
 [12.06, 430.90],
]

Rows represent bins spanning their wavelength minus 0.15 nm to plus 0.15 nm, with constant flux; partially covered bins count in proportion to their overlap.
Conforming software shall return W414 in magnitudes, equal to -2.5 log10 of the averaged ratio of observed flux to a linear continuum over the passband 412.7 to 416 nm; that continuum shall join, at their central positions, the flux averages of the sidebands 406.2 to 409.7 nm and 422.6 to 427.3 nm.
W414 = -0.06 mag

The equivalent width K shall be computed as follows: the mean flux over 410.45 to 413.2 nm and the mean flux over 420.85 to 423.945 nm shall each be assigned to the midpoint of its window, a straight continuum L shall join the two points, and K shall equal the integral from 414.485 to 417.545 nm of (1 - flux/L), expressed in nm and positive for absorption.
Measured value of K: -0.17 nm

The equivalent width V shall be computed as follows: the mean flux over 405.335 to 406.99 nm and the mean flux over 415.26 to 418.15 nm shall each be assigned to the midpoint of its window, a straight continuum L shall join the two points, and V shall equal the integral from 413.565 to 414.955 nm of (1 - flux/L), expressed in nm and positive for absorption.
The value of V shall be 0.039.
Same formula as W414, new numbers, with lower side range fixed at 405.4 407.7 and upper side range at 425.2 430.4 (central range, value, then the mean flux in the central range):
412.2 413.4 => -0.13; 18.4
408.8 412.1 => -0.12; 18.2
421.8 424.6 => -0.08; 17.4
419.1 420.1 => -0.11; 17.9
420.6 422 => -0.18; 19.1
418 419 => -0.12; 18.1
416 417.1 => -0.22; 19.8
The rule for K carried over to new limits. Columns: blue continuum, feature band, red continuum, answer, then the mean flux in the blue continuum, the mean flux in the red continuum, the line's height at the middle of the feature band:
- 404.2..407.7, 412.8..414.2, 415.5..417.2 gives 0.07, 16.3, 19.7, 18.8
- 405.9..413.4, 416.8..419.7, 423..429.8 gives -0.17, 17.8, 17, 17.4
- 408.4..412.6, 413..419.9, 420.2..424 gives -0.19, 18.5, 17.8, 18.1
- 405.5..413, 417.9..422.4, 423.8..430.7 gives -0.37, 17.7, 16.3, 16.9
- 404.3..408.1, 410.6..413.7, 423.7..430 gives -0.40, 16.3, 16.8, 16.5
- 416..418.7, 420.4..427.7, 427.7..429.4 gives 0.16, 19.1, 16.9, 17.8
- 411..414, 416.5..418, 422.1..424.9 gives -0.07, 18.7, 17.3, 18.1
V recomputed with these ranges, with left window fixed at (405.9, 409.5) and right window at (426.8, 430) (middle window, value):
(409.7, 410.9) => 0.03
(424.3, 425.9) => -0.13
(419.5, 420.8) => -0.10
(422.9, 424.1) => -0.11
